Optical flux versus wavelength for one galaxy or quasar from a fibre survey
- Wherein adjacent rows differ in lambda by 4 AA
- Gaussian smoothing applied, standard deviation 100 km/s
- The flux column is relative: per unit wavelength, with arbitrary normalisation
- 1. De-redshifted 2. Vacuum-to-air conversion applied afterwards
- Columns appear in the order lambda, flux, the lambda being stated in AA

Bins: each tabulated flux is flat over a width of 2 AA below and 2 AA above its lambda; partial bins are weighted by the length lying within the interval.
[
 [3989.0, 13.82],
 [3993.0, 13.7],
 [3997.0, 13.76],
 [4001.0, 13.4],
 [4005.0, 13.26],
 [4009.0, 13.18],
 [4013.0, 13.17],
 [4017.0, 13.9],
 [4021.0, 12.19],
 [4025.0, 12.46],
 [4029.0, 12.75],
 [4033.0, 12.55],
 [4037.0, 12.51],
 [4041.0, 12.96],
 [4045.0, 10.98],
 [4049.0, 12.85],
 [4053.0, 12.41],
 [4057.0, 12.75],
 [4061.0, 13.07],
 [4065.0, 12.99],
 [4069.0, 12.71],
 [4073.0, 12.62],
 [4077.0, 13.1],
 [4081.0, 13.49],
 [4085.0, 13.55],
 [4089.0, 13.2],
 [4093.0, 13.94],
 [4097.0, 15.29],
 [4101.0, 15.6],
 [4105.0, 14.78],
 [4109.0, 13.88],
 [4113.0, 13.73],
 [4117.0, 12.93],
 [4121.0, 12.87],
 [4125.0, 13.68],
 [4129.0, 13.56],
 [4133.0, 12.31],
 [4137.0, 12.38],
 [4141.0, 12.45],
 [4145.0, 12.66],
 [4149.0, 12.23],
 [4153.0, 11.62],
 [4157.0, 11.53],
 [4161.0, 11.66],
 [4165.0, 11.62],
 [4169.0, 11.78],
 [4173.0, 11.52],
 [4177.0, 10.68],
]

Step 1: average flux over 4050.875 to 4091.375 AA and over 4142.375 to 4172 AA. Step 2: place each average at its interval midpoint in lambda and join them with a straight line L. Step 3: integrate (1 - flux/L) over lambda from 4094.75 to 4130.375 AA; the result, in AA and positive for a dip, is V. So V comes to -4.5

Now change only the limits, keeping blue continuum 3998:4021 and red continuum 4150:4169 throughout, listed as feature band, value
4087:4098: -1.47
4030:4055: 1.05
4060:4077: -0.29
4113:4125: -1.06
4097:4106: -2.17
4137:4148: -0.60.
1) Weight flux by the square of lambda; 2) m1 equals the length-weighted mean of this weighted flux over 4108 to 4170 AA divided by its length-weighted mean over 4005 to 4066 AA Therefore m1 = 1.0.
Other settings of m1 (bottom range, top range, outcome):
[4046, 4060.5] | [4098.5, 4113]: 1.19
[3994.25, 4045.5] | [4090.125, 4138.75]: 1.11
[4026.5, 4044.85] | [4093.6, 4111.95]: 1.22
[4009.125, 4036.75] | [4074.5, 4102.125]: 1.12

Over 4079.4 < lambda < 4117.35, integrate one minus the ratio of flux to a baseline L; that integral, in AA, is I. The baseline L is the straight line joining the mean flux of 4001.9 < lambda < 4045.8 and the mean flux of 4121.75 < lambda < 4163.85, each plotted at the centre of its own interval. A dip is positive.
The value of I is -4.7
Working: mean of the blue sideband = 12.8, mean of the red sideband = 12.4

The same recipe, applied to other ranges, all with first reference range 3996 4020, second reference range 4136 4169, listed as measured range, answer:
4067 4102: -2.9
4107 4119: -1.1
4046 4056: 0.4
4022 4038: 0.8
